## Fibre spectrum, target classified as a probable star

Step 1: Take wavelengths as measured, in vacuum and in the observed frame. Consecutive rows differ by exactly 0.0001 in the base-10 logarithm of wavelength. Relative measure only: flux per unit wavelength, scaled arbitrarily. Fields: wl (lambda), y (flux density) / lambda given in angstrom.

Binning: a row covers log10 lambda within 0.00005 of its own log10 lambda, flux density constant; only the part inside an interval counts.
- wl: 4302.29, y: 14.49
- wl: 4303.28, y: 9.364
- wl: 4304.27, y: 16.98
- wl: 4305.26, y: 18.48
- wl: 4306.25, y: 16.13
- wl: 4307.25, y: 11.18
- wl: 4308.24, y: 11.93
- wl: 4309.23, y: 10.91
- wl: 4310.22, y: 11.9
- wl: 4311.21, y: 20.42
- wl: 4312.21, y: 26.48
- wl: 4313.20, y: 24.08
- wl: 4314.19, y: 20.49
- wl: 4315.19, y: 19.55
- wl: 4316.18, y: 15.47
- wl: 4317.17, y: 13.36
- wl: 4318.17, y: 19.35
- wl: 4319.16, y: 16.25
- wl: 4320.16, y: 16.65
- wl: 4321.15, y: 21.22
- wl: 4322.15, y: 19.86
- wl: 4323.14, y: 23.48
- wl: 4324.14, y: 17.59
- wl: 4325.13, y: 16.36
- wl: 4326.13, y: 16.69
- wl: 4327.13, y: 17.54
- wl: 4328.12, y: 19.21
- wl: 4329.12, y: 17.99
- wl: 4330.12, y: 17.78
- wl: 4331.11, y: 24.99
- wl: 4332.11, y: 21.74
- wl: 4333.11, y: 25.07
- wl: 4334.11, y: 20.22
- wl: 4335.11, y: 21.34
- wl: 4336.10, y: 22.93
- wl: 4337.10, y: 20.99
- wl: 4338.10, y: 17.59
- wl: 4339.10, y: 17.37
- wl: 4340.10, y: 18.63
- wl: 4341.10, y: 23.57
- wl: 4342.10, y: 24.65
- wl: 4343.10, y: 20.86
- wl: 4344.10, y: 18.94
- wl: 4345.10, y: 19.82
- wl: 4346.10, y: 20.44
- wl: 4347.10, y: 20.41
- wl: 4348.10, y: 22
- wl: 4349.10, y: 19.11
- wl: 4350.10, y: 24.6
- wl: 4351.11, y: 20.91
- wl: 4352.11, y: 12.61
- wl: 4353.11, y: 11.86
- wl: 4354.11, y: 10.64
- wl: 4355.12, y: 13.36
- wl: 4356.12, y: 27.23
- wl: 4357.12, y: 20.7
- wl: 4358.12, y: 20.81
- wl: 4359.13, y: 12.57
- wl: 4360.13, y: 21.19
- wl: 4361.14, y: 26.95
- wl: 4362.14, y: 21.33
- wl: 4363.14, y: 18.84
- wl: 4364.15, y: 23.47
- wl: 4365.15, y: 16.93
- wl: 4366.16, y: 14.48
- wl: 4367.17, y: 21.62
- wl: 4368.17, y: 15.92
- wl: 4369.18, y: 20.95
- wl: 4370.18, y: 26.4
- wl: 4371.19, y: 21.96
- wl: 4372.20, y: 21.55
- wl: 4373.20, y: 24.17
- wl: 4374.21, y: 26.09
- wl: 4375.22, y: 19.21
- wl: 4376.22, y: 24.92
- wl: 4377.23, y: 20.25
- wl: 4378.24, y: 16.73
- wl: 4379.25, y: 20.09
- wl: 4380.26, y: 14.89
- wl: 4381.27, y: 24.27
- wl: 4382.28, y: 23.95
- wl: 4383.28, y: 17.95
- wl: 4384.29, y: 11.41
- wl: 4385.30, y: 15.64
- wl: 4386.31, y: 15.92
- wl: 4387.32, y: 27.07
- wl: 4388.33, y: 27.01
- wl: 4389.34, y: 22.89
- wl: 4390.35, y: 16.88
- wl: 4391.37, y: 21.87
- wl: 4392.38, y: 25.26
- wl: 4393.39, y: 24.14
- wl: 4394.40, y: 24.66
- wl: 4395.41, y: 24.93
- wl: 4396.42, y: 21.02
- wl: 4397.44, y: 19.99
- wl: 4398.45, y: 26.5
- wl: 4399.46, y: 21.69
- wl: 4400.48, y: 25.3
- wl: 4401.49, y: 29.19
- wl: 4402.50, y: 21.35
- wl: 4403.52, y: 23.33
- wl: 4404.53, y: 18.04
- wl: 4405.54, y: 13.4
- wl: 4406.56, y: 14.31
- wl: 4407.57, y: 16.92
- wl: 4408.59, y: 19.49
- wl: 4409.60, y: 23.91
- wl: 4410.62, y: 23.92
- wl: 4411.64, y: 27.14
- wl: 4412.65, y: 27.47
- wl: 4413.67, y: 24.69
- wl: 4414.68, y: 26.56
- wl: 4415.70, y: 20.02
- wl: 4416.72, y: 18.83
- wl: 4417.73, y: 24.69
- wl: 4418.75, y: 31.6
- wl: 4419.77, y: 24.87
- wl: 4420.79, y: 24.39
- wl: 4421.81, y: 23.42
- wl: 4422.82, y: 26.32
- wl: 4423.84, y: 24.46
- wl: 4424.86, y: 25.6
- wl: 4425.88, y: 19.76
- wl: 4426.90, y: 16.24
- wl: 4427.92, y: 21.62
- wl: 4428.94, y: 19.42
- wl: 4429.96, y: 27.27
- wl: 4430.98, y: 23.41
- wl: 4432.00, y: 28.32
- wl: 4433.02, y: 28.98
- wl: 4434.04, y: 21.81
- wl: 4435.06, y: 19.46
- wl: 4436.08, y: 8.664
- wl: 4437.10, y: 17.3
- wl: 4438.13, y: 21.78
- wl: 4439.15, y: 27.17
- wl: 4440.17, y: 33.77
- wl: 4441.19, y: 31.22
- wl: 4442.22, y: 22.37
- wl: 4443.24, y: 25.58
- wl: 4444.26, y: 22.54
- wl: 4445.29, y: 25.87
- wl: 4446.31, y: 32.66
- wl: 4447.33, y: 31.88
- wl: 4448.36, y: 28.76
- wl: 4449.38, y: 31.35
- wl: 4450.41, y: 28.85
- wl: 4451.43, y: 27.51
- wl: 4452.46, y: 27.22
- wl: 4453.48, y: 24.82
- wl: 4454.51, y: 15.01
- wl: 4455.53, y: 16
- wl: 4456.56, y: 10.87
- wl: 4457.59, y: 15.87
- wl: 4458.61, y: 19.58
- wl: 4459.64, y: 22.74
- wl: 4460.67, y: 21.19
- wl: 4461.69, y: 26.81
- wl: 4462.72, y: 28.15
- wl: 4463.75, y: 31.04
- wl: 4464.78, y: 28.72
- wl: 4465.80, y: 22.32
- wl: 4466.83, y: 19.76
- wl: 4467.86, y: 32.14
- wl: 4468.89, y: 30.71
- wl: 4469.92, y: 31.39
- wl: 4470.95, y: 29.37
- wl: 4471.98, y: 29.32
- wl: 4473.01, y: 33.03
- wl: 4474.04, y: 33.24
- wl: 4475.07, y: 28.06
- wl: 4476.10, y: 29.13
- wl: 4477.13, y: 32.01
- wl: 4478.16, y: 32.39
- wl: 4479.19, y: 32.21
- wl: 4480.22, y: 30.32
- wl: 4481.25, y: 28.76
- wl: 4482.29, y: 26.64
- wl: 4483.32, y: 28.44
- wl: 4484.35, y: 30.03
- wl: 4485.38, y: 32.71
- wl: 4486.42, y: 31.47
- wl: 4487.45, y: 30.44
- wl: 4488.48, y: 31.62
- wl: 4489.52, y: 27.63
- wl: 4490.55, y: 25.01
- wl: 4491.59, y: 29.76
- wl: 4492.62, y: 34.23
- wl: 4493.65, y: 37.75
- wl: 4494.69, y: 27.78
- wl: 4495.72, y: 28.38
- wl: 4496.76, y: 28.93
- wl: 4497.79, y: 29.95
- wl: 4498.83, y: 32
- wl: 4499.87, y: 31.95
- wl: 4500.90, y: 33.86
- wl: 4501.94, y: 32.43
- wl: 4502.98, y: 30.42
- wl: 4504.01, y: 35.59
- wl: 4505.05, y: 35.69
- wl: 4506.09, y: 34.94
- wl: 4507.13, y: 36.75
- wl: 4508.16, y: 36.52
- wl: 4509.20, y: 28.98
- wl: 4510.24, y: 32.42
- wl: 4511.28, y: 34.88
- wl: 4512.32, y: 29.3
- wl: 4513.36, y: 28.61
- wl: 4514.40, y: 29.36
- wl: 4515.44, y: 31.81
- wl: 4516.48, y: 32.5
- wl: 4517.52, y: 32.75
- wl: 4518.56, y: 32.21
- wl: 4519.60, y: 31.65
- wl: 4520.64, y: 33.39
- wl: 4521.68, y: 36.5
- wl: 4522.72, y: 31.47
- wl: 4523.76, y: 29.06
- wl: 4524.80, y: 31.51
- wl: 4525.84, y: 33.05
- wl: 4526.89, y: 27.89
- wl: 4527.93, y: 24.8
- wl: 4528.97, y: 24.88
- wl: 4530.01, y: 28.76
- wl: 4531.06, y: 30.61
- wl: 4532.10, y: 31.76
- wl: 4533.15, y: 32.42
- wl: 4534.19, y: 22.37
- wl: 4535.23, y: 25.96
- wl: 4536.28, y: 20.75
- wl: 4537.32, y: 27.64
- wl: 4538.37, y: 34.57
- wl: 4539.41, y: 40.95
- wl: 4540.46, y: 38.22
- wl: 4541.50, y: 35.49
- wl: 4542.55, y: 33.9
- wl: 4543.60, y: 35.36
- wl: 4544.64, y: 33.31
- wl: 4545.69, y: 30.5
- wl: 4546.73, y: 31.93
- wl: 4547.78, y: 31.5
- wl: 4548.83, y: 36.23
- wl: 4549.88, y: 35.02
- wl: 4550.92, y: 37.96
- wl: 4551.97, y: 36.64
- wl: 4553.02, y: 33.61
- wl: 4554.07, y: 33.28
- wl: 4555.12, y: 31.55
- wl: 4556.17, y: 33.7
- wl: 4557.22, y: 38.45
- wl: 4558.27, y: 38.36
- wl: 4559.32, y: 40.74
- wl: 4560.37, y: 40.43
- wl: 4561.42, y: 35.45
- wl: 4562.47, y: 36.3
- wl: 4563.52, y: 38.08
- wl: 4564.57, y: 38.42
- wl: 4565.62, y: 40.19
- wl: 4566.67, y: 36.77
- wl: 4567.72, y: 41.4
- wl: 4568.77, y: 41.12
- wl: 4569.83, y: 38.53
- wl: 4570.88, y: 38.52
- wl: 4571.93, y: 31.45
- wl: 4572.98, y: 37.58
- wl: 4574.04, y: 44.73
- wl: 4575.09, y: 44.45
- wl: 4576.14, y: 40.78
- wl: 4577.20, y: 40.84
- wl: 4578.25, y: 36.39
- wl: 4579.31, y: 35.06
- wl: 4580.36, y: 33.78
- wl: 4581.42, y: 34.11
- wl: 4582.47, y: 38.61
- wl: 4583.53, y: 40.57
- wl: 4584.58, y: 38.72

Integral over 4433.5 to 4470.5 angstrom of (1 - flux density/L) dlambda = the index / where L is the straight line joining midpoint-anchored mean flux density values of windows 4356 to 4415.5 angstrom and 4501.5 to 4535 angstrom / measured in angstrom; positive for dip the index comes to 2.6 angstrom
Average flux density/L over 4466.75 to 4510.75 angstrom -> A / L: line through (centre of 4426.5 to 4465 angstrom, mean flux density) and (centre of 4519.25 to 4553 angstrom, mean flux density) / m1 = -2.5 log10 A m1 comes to -0.13 mag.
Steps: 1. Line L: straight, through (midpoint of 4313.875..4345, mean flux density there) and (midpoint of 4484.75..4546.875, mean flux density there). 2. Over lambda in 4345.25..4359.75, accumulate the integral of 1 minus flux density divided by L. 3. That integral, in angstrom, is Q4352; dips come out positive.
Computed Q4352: 1.8 angstrom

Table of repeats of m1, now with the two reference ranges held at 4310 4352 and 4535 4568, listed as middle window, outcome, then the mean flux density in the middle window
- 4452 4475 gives 0.16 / 25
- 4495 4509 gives -0.03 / 32.7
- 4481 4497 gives 0.03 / 30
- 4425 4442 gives 0.18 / 22.9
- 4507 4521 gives 0.01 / 32.1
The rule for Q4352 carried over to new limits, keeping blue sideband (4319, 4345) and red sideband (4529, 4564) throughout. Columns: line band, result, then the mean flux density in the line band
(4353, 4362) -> 1.2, 18.8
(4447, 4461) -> 2.4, 22.9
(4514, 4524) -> -0.1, 32.2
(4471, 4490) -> -0.6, 30.4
